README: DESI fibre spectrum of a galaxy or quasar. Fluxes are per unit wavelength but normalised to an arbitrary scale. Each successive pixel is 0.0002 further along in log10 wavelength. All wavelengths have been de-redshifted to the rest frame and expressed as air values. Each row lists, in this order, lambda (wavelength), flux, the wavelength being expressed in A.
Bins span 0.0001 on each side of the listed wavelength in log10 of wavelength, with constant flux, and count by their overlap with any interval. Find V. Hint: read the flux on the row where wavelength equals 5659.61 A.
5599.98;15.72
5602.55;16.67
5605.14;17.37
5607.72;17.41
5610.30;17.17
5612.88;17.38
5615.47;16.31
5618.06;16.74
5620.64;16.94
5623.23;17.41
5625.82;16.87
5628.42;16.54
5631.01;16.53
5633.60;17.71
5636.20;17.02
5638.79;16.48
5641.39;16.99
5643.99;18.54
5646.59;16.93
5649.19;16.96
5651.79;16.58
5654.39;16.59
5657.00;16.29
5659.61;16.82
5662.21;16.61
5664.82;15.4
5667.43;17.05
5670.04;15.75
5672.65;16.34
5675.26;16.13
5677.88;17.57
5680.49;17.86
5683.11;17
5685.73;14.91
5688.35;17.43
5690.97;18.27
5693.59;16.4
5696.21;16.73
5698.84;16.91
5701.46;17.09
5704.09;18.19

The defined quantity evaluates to 16.82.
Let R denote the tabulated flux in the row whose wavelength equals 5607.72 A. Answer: 17.41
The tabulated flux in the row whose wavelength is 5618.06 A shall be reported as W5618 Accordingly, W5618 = 16.74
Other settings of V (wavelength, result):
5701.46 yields 17.09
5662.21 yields 16.61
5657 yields 16.29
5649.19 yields 16.96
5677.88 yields 17.57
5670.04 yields 15.75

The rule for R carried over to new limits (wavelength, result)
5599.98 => 15.72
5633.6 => 17.71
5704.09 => 18.19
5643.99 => 18.54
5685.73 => 14.91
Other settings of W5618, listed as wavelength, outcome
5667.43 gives 17.05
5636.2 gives 17.02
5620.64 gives 16.94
